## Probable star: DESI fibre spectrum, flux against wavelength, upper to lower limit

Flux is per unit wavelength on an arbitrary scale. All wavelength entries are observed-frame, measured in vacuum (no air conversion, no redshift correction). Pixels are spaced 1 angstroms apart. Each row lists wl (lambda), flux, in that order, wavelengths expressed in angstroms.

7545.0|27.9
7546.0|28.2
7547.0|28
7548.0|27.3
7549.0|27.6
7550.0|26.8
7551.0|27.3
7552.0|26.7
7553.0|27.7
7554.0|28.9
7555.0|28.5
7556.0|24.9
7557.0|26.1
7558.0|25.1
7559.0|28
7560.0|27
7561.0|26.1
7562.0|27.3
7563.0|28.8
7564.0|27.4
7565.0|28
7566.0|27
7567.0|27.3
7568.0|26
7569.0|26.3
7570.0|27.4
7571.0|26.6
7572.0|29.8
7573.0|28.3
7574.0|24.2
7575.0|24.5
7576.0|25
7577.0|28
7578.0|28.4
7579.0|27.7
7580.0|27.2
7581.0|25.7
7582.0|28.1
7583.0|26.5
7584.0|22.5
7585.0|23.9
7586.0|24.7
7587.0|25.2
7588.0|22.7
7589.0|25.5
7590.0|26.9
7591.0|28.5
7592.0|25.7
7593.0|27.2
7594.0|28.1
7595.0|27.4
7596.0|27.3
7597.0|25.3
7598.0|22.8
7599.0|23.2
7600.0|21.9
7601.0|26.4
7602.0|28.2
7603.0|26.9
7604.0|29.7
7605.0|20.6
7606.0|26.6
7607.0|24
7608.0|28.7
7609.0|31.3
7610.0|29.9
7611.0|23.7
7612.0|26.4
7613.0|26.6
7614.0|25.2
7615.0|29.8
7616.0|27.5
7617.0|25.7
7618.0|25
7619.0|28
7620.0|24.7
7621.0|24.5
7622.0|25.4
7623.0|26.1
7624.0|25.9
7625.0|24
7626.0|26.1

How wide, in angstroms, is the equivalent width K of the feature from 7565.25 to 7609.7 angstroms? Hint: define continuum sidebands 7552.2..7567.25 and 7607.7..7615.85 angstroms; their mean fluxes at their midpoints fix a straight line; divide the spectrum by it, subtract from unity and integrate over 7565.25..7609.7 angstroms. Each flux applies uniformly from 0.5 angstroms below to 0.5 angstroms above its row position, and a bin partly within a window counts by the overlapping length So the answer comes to 1.9 angstroms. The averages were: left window 27.2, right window 27.7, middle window 26.3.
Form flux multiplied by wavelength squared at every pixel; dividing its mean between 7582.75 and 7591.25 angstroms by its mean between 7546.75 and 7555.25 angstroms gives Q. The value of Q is 0.9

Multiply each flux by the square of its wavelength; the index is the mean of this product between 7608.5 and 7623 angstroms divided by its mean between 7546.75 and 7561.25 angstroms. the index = 1.00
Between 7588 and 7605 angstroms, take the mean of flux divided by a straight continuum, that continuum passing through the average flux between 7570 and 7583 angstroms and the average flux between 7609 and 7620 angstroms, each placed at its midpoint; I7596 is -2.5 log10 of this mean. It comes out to 0.04 mag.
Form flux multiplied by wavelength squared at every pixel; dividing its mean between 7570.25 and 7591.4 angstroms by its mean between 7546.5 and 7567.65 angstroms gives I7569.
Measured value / 0.97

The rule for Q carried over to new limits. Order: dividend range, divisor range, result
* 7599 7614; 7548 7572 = 0.98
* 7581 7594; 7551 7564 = 0.96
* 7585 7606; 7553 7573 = 0.95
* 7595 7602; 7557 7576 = 0.94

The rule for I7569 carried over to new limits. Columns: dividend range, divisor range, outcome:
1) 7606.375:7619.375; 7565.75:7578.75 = 1.02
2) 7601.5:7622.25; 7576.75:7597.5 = 1.02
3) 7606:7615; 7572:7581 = 1.02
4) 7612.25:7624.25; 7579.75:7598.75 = 1.02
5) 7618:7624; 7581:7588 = 1.04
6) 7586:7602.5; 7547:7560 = 0.96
